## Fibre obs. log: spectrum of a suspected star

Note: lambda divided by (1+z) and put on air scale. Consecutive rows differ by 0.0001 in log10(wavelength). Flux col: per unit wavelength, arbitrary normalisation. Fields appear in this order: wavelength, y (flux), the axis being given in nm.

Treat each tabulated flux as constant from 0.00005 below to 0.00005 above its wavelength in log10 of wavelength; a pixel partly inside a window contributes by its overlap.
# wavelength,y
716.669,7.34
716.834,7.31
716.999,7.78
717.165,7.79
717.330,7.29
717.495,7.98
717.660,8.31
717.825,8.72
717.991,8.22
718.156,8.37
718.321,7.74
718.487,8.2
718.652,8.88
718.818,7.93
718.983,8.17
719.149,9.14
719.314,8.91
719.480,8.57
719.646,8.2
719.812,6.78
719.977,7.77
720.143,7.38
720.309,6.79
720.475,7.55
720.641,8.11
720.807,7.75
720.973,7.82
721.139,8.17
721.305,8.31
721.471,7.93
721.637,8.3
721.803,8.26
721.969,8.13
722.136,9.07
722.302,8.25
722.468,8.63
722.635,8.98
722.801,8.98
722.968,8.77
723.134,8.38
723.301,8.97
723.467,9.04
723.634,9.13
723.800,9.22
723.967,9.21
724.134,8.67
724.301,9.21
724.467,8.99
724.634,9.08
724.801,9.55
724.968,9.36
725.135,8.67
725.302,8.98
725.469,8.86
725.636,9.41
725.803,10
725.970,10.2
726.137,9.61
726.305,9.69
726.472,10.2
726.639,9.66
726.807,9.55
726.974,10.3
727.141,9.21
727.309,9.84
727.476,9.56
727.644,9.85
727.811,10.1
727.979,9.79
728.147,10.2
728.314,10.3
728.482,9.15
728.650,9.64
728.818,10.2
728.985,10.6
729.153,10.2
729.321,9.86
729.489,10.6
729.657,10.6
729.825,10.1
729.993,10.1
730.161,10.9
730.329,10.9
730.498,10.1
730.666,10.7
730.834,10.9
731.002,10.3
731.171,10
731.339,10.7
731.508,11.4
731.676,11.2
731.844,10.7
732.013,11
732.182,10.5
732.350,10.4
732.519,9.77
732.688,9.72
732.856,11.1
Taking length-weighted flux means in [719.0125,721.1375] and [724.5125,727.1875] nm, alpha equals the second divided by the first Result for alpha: 1.20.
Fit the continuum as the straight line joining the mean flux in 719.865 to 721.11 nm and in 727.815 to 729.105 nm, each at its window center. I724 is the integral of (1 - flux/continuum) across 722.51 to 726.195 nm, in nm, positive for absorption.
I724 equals -0.16 nm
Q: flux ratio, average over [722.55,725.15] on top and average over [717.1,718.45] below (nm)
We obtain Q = 1.1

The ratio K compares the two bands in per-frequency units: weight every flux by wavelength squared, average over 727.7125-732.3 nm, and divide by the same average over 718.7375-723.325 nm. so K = 1.3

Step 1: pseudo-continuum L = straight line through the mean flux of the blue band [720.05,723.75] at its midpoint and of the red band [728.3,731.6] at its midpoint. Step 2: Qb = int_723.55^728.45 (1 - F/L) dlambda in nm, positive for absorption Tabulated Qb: -0.089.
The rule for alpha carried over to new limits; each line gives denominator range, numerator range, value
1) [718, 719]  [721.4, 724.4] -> 1.06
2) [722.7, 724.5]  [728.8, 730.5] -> 1.16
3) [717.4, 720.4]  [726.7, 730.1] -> 1.23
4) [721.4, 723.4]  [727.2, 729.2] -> 1.16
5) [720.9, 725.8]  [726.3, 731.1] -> 1.15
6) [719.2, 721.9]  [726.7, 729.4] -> 1.25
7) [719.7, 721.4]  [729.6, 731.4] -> 1.37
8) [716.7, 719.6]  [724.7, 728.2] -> 1.18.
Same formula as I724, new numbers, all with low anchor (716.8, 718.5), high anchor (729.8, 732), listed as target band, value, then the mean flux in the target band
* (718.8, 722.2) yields 0.20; 8.05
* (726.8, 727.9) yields 0.02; 9.79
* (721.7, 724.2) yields 0.07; 8.78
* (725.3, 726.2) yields 0.00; 9.56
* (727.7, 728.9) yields 0.02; 9.91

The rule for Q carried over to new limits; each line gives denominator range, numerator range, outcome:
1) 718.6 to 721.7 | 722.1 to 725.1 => 1.12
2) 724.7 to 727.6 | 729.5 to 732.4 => 1.11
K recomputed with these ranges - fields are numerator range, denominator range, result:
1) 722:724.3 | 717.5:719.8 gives 1.08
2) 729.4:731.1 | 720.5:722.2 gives 1.32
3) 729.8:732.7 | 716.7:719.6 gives 1.34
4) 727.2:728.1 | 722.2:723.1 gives 1.14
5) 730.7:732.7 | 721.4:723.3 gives 1.27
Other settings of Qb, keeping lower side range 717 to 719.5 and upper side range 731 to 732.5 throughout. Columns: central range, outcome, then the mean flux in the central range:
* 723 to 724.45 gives 0.04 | 8.98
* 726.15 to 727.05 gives -0.01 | 9.85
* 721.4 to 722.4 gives 0.06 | 8.34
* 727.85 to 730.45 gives 0.00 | 10.2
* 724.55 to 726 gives 0.03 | 9.31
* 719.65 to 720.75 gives 0.15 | 7.46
